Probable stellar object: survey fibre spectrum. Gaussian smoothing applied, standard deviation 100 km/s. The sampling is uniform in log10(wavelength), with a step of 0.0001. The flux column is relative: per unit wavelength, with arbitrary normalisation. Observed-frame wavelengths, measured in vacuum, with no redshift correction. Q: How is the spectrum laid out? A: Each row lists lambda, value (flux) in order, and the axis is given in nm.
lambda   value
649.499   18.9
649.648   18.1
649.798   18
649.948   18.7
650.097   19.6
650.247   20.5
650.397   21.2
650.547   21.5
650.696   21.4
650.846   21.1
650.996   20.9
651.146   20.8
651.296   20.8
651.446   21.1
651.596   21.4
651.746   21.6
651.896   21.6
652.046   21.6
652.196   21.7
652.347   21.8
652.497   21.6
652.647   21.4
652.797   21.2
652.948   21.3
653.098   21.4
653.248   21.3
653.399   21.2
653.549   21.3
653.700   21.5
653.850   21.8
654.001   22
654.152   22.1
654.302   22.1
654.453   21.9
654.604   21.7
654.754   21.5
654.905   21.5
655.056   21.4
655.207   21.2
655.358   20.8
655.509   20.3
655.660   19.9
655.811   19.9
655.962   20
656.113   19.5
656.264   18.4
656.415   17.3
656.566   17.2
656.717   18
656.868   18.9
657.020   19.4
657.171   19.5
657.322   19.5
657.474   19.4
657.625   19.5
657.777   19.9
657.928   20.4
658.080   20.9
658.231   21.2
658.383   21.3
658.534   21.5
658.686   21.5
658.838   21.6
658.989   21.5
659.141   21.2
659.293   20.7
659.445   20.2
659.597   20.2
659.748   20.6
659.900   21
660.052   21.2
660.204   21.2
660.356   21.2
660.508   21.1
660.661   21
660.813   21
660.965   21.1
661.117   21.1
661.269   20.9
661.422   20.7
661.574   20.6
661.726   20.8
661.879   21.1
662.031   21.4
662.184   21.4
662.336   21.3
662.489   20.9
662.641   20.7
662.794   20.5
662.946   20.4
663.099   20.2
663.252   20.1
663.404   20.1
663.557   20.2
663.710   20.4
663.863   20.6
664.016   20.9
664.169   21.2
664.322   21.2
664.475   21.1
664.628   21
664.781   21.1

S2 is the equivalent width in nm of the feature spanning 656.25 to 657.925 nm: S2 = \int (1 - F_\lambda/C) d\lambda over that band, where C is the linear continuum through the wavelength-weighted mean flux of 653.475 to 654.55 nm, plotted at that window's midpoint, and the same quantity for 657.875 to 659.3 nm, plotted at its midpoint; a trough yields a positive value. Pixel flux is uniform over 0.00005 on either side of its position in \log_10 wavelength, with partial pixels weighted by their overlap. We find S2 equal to 0.20 nm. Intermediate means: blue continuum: 21.8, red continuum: 21.2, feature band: 18.9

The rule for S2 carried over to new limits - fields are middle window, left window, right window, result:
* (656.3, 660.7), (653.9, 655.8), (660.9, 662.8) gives 0.18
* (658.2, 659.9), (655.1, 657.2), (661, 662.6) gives -0.07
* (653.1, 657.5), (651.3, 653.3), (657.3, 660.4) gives 0.16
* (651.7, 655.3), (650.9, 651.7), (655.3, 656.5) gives -0.23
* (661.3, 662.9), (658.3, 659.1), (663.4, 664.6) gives 0.01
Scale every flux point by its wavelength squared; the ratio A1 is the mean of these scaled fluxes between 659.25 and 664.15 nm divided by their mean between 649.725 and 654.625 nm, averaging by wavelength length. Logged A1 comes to 1.01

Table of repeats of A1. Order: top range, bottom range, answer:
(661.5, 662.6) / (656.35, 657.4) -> 1.15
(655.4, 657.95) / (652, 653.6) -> 0.91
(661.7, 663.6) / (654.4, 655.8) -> 1.01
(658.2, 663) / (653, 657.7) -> 1.05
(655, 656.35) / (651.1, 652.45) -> 0.95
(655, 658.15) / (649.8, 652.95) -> 0.95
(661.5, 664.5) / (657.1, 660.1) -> 1.02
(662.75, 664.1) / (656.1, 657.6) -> 1.11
